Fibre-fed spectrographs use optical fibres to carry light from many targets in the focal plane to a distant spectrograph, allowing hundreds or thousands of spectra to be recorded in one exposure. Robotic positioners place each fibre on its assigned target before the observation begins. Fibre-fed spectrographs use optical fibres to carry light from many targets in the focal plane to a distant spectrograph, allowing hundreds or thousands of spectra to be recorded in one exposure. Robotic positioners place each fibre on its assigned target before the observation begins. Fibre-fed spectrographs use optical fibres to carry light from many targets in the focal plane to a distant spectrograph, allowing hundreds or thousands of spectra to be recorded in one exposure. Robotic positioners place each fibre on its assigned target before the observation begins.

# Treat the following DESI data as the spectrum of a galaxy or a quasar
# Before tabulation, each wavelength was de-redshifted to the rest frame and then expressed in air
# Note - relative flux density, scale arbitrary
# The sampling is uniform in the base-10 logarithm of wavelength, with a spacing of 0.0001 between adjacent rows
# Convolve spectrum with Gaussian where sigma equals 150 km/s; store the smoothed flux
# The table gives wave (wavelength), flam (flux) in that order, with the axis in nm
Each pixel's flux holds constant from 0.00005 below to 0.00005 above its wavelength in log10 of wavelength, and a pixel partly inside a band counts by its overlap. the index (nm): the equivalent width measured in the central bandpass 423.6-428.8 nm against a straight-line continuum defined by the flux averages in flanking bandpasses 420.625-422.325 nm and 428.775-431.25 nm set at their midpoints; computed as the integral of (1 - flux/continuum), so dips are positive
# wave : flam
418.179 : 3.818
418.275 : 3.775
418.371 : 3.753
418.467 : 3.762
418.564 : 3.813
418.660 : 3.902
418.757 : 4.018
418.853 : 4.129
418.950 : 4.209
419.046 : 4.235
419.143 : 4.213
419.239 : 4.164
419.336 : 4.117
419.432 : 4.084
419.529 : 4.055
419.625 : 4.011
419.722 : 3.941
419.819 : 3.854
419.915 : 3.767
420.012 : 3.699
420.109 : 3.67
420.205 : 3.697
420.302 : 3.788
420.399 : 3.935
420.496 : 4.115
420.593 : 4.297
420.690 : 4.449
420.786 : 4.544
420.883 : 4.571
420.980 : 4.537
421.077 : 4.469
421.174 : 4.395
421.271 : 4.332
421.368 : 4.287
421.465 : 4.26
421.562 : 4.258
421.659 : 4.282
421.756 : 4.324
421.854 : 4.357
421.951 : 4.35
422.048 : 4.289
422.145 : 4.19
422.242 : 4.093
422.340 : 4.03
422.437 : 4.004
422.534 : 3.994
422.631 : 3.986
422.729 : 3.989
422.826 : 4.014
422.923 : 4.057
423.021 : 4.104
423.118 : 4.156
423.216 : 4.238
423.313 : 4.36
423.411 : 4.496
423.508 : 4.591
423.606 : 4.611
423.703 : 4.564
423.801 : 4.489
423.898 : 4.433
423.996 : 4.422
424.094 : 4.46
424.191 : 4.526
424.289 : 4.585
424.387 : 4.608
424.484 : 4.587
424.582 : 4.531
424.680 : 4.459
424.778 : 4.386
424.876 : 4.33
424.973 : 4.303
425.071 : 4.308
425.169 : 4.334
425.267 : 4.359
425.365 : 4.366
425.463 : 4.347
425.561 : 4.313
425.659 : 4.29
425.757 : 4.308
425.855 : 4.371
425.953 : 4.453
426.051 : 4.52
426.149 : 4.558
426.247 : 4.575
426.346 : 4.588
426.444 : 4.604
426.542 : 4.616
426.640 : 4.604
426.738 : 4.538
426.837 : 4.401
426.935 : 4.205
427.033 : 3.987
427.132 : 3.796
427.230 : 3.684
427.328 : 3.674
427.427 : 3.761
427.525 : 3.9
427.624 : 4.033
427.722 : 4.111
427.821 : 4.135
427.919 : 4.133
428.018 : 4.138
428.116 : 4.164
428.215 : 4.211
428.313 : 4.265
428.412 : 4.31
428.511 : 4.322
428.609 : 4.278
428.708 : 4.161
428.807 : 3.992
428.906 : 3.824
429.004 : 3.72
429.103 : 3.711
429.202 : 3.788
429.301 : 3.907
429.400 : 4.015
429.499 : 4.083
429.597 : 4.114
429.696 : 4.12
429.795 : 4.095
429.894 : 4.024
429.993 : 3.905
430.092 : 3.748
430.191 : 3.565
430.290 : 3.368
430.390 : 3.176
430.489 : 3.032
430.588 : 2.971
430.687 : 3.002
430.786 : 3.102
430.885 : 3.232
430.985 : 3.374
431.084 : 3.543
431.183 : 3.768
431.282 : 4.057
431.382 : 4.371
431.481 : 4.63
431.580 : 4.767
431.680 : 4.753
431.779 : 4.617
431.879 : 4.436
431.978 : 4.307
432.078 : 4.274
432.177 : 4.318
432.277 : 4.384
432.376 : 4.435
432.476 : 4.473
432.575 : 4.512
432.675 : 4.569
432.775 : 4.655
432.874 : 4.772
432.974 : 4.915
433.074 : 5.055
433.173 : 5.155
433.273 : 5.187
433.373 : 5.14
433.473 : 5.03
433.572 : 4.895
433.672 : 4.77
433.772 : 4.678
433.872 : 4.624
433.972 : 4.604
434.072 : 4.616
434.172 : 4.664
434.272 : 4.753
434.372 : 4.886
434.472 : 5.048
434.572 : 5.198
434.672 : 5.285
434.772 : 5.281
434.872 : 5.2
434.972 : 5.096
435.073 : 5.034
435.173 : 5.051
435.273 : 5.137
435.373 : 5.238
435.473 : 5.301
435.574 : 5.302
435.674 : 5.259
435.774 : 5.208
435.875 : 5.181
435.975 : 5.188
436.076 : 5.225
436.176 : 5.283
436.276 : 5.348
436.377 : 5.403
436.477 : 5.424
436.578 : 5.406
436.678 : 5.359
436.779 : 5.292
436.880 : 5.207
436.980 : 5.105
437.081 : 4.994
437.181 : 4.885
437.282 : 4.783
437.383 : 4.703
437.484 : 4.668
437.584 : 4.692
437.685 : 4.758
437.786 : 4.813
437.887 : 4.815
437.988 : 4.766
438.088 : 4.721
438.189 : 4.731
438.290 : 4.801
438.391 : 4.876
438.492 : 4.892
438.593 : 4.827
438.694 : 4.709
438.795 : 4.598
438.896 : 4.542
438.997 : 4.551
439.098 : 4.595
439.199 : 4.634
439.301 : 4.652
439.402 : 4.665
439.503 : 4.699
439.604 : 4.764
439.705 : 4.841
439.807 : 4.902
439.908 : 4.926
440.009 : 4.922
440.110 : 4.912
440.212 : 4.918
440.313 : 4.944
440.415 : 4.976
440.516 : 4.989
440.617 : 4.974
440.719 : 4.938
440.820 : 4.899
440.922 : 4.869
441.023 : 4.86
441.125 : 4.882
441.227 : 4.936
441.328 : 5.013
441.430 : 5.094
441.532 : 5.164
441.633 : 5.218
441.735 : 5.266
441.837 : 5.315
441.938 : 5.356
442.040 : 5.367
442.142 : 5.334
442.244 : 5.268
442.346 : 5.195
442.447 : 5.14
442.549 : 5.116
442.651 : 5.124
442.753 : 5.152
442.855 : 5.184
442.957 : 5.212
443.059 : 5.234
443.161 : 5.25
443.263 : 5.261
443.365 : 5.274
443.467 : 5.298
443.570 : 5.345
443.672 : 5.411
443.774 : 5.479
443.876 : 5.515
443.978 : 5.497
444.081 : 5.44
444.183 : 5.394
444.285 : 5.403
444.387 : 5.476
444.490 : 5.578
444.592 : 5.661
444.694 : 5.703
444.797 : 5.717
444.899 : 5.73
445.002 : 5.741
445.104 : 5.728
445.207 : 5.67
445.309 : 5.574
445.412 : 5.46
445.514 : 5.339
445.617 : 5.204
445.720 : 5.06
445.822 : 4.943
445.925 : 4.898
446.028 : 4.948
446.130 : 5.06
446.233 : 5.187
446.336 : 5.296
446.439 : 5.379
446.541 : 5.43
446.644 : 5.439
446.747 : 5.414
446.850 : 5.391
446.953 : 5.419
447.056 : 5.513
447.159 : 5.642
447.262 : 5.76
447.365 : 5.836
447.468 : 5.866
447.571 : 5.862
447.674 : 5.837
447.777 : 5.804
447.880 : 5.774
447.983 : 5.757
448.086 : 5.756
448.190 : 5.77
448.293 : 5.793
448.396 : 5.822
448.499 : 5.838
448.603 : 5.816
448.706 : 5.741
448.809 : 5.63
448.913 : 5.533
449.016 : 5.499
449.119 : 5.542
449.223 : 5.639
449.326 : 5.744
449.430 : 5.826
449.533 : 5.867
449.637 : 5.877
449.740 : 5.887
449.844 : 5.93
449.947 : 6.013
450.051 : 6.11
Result -0.47 nm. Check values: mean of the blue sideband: 4.34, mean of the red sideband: 3.65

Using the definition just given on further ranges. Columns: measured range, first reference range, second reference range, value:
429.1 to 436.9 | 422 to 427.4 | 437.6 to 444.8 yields 0.23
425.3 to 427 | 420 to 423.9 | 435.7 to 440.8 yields -0.01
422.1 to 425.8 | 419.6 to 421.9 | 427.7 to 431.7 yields -0.24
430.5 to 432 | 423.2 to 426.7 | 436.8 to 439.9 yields 0.23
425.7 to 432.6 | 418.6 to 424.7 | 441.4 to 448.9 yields 0.81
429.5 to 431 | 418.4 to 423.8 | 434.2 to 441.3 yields 0.34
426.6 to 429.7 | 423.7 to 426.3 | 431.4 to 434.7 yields 0.33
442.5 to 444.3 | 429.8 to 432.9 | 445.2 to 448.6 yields -0.05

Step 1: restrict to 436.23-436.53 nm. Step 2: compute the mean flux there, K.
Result 5.38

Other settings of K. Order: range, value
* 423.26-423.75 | 4.53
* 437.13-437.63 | 4.75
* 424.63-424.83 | 4.41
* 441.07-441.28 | 4.9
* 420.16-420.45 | 3.8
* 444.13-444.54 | 5.47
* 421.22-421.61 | 4.29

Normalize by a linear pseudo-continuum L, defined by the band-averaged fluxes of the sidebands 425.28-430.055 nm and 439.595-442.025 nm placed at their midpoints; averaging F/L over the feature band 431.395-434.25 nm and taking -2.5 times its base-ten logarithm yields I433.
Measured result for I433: -0.04 mag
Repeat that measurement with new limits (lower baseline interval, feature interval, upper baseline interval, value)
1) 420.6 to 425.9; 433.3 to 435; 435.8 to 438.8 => -0.02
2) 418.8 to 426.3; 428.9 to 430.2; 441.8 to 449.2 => 0.18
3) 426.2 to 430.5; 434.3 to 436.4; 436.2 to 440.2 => -0.12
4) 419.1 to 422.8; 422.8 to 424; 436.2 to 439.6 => -0.03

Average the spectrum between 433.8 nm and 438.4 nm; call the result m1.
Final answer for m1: 5.03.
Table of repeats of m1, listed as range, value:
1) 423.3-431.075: 4.12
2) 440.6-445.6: 5.31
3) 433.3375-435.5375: 4.98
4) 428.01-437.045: 4.52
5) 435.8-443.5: 5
